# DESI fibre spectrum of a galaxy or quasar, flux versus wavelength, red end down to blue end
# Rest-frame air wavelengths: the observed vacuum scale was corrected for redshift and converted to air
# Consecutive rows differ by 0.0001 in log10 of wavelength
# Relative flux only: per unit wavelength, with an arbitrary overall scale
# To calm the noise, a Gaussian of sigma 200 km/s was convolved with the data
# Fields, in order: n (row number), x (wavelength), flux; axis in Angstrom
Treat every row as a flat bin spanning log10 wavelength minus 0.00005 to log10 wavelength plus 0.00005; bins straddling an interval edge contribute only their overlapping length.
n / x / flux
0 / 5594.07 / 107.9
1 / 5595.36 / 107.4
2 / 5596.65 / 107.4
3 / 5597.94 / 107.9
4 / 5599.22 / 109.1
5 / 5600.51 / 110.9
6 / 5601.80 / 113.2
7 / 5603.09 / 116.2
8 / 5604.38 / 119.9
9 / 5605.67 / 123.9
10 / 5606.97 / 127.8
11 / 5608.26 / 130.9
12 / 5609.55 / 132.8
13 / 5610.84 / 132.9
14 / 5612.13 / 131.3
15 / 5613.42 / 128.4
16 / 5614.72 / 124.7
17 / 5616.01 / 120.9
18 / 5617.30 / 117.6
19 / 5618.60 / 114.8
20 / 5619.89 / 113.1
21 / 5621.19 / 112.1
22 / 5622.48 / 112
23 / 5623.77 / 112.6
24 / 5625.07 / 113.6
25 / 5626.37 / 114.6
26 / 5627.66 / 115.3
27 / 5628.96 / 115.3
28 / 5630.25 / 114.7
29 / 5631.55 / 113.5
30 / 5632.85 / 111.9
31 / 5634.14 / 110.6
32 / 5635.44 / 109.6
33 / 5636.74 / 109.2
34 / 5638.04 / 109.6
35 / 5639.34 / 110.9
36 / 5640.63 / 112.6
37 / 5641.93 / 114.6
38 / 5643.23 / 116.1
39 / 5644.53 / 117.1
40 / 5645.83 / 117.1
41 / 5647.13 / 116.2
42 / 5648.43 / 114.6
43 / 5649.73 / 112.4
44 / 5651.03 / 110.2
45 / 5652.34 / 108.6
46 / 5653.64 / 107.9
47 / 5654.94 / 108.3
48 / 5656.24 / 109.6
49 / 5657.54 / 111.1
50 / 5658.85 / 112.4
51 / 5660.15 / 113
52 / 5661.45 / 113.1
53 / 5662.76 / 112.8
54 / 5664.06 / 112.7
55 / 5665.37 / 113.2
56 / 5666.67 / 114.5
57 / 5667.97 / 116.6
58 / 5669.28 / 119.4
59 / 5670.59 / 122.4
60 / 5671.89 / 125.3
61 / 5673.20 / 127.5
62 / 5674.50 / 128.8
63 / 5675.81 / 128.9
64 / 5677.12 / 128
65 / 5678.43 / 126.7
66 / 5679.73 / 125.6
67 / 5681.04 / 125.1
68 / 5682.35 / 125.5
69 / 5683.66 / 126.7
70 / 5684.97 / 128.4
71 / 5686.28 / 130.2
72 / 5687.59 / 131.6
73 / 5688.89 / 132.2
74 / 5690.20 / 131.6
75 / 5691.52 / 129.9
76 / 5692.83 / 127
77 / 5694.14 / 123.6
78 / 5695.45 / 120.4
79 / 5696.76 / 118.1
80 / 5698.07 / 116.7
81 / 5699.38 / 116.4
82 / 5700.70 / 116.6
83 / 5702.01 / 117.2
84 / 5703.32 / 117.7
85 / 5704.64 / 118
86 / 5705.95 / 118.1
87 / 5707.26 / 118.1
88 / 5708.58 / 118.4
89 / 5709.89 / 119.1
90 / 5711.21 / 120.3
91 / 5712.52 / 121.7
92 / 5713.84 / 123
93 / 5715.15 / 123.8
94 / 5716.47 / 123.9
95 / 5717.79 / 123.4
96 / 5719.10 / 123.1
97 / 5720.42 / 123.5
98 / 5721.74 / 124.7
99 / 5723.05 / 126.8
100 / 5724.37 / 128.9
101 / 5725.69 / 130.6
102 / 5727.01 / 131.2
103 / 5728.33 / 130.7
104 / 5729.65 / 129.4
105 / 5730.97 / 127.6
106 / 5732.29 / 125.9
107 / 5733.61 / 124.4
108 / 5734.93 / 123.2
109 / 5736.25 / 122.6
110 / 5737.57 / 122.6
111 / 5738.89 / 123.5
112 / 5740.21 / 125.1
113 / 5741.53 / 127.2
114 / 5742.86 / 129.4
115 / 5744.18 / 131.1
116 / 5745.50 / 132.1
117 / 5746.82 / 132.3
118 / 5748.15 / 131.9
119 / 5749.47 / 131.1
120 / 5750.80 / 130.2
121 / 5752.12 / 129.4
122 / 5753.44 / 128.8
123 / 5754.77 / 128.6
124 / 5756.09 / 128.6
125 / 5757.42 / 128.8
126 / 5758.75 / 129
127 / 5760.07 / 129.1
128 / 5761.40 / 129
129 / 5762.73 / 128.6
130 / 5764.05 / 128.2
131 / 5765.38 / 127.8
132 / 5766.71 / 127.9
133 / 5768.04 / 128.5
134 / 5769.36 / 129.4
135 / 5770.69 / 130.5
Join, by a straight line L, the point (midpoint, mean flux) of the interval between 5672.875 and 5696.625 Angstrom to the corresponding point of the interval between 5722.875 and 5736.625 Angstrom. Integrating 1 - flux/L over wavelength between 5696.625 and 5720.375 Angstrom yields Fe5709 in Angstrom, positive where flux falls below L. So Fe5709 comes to 1.43 Angstrom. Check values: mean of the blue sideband 127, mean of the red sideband 127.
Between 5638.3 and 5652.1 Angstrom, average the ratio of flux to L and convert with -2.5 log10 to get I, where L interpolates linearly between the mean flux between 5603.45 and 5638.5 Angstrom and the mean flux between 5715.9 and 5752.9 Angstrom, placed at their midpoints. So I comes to 0.06 mag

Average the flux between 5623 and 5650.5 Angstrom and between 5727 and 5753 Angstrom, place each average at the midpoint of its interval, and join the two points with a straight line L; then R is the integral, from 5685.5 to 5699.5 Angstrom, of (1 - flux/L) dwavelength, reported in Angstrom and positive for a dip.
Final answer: -0.5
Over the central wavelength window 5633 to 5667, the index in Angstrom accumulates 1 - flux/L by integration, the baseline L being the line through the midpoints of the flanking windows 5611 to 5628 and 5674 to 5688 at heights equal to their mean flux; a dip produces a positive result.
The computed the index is 3.0 Angstrom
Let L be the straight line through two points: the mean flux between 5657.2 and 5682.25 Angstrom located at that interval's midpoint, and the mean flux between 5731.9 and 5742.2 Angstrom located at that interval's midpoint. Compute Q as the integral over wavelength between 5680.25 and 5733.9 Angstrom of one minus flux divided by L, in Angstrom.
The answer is -0.77 Angstrom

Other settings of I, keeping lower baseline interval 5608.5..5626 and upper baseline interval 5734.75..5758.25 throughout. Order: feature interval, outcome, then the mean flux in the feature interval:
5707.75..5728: 0.02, 124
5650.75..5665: 0.11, 111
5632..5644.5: 0.09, 112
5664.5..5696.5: -0.01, 125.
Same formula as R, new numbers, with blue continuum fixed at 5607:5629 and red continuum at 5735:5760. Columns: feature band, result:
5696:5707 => 0.72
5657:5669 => 0.95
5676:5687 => -0.24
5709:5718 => 0.31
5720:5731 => -0.11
